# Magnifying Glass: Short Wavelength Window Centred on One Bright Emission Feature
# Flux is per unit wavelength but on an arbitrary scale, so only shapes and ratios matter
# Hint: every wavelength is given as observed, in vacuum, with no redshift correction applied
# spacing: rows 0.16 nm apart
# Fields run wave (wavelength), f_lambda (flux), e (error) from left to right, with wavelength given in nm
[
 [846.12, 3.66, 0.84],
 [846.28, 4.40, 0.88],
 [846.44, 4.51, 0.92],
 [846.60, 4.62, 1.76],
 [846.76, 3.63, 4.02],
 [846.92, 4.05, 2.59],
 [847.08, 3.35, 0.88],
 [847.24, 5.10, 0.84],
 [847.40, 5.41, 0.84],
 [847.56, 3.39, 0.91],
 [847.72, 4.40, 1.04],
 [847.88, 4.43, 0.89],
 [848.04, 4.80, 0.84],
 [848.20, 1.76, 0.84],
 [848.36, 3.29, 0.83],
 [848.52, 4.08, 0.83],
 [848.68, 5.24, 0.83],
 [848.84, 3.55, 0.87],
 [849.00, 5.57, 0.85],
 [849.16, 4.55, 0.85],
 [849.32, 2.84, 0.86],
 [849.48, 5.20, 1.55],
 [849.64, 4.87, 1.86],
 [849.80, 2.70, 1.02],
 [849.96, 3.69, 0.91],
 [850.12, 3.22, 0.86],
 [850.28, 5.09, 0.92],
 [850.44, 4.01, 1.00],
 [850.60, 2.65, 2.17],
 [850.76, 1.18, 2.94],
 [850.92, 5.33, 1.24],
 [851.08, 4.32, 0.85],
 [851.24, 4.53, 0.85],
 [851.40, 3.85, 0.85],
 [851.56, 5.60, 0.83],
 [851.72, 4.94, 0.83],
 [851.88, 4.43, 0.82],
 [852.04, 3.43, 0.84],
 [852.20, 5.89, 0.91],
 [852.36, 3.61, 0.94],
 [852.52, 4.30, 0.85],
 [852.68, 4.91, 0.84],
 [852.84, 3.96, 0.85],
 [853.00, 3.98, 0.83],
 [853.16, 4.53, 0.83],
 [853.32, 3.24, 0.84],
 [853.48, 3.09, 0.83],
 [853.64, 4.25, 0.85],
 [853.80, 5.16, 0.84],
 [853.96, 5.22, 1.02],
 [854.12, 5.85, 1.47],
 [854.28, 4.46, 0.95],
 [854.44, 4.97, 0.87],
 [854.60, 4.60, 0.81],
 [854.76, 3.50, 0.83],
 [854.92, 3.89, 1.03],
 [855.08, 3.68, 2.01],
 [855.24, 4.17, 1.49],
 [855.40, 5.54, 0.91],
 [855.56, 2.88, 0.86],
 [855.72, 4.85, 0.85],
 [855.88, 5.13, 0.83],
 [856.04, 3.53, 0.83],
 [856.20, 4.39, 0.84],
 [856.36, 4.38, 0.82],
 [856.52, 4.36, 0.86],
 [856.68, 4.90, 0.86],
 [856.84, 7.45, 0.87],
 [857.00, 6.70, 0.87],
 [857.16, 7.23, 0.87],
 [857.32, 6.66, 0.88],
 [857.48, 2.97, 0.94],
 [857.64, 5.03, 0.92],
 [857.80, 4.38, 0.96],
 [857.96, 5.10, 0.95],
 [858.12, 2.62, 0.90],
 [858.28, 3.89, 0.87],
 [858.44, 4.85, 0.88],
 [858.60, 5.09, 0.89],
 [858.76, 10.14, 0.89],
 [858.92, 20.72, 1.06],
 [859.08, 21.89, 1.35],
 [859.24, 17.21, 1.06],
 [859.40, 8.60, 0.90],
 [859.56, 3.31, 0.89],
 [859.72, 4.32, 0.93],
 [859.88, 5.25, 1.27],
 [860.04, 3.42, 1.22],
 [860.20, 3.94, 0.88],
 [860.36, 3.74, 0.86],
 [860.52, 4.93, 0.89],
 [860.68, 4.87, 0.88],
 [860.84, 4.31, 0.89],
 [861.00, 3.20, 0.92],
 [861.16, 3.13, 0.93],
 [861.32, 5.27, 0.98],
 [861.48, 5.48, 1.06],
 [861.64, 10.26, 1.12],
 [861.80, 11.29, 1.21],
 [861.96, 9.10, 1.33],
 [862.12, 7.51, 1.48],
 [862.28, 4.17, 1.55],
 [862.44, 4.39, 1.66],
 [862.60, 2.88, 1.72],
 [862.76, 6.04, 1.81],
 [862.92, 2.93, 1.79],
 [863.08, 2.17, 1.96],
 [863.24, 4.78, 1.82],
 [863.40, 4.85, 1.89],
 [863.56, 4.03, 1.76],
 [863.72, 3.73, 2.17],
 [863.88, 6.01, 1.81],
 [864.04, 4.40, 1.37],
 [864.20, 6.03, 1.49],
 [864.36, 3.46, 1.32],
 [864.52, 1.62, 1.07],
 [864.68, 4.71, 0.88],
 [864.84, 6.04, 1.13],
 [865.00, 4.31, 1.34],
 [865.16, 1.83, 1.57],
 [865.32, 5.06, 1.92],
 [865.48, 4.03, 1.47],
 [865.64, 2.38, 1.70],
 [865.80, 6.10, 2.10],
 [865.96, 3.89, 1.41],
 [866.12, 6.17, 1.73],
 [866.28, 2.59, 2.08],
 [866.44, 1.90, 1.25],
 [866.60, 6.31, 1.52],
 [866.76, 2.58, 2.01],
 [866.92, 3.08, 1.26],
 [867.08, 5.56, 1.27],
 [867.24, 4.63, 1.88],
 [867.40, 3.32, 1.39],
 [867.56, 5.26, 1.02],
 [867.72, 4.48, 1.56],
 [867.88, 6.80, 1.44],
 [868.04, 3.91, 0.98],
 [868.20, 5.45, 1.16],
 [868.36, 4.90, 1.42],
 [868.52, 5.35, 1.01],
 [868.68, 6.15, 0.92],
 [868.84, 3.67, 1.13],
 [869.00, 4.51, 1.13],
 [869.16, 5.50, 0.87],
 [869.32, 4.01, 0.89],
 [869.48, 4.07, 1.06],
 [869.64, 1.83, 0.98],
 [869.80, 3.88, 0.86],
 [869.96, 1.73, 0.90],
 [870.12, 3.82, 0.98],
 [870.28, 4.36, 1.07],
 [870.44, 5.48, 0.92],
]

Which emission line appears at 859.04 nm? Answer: H-alpha 6563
